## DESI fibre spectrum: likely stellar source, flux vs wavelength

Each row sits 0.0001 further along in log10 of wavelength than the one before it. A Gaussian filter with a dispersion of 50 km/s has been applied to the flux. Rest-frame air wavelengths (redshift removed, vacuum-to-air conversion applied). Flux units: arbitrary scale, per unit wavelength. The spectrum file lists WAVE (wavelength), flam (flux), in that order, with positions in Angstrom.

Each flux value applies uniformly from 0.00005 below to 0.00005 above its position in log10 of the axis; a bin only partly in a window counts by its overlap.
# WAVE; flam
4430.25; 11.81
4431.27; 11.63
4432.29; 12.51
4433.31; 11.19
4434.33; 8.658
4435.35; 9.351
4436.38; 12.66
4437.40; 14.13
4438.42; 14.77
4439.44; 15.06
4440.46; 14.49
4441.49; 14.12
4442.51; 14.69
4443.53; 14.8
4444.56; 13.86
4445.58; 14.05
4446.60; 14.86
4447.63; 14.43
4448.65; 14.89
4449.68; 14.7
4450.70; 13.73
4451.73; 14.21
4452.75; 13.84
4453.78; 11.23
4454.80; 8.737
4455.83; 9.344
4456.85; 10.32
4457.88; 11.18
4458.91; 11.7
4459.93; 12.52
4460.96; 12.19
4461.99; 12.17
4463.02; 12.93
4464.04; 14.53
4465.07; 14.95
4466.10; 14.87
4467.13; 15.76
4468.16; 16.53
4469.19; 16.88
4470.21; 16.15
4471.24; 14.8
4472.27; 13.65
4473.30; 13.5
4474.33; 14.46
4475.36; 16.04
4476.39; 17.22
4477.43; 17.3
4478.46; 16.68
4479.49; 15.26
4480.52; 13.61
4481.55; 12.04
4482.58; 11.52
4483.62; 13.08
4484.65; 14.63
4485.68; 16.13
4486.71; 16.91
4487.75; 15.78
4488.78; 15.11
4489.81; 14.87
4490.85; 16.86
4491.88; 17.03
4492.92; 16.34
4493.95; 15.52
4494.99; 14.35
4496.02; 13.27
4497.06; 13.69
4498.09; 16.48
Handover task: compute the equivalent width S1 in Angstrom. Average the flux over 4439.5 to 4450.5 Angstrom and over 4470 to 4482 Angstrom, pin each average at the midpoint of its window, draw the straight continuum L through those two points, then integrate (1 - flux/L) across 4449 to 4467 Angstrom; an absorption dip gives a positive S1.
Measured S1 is 2.6 Angstrom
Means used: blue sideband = 14.5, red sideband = 15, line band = 12.6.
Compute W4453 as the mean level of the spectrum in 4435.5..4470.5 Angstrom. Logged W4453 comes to 13.6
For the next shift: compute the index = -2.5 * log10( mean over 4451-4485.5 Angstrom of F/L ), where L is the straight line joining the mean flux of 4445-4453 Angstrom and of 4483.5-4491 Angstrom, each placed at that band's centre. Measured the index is 0.09 mag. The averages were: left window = 14.4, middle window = 13.8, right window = 15.5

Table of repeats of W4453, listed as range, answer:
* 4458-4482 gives 14.6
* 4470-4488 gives 14.9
